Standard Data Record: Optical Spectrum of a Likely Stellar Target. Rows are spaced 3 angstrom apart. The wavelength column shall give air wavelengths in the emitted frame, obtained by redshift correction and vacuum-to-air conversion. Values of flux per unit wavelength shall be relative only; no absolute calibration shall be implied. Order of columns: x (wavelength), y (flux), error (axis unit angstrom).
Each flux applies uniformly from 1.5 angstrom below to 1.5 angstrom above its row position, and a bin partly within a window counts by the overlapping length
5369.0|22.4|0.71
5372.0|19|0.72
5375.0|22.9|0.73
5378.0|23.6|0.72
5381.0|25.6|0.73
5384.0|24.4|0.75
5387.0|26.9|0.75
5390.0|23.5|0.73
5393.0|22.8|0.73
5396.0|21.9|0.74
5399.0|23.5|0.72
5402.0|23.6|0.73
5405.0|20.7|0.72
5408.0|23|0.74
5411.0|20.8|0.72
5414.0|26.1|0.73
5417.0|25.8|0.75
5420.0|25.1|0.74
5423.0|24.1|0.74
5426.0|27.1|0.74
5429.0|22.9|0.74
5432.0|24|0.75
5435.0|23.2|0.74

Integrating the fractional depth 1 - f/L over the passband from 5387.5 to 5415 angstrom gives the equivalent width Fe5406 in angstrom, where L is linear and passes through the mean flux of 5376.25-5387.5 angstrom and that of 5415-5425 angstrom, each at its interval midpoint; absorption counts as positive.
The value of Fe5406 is 2.3 angstrom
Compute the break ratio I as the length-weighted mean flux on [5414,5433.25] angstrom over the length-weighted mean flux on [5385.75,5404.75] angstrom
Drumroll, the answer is 1.06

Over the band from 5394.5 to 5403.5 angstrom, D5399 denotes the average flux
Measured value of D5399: 23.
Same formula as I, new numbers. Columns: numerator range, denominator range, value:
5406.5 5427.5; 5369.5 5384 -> 1.07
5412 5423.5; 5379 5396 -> 1.03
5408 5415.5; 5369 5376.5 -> 1.10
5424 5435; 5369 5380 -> 1.11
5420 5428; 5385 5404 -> 1.07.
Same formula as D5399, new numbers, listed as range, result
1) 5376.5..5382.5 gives 24.6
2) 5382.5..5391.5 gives 24.9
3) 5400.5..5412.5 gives 22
